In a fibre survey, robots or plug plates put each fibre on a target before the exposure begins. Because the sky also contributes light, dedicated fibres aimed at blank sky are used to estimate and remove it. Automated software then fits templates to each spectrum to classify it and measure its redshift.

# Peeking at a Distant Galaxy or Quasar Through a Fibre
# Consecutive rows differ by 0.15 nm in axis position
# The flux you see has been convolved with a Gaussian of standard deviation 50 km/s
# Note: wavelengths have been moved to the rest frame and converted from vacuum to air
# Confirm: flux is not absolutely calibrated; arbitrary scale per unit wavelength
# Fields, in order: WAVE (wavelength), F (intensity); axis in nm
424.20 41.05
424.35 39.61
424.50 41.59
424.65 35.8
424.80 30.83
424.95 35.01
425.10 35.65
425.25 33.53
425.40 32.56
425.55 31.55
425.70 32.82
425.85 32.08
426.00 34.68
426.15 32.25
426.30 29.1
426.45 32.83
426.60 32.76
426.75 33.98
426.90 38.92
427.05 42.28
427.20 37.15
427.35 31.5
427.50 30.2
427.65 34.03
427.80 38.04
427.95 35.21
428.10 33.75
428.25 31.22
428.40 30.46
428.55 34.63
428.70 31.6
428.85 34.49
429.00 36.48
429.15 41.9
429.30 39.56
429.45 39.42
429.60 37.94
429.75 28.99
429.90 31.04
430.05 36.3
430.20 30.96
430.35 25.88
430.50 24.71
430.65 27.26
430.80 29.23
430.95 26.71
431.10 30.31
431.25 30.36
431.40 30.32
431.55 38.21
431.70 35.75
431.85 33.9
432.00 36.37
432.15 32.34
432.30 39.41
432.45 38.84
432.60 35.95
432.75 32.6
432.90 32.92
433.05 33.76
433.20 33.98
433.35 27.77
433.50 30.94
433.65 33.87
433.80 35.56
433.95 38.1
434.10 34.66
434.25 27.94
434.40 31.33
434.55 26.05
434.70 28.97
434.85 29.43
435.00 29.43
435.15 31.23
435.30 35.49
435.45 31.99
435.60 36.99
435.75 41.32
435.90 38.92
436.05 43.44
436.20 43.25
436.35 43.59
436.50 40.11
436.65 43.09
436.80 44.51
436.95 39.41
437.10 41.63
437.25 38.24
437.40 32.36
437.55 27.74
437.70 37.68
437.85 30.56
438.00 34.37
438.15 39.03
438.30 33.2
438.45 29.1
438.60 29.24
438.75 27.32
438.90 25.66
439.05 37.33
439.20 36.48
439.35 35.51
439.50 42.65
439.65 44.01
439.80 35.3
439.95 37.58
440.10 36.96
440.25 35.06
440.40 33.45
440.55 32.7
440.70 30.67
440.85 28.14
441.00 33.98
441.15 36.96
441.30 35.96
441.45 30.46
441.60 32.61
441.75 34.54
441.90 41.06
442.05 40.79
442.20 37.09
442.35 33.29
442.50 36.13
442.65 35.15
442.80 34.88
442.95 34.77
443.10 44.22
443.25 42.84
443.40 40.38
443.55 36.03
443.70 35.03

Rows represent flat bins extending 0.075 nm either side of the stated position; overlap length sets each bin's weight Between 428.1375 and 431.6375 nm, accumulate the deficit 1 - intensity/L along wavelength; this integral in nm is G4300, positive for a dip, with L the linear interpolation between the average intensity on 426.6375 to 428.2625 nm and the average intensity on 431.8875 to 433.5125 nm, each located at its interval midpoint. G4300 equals 0.22 nm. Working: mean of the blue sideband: 35.2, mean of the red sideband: 34.2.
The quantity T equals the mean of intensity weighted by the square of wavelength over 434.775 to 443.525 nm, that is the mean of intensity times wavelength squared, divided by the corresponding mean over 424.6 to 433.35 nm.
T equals 1.1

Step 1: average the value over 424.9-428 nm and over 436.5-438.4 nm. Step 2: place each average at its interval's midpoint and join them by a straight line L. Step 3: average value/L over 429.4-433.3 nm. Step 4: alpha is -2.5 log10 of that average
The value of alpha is 0.082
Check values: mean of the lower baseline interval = 34.1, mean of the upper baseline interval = 36.8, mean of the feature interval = 32.8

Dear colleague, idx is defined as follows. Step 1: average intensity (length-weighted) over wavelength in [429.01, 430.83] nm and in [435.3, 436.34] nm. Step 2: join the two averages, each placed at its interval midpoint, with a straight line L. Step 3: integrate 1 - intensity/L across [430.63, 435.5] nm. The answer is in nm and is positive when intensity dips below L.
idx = 0.51 nm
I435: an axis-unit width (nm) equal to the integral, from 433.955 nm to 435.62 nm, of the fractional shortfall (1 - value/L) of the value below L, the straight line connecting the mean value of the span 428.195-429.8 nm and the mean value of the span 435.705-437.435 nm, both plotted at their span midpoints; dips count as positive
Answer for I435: 0.350 nm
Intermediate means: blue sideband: 35.3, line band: 31.3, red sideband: 41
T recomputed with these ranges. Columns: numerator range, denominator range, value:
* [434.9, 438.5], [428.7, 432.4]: 1.14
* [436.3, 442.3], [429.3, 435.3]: 1.13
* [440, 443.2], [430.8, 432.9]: 1.09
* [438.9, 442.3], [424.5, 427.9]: 1.11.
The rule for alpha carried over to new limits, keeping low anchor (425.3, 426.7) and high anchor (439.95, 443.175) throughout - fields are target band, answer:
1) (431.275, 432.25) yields -0.031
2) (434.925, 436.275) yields -0.084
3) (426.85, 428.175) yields -0.095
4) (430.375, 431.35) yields 0.185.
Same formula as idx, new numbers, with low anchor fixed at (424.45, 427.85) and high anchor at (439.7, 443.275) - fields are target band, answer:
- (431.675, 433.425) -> 0.02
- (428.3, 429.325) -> -0.02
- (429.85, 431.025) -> 0.19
